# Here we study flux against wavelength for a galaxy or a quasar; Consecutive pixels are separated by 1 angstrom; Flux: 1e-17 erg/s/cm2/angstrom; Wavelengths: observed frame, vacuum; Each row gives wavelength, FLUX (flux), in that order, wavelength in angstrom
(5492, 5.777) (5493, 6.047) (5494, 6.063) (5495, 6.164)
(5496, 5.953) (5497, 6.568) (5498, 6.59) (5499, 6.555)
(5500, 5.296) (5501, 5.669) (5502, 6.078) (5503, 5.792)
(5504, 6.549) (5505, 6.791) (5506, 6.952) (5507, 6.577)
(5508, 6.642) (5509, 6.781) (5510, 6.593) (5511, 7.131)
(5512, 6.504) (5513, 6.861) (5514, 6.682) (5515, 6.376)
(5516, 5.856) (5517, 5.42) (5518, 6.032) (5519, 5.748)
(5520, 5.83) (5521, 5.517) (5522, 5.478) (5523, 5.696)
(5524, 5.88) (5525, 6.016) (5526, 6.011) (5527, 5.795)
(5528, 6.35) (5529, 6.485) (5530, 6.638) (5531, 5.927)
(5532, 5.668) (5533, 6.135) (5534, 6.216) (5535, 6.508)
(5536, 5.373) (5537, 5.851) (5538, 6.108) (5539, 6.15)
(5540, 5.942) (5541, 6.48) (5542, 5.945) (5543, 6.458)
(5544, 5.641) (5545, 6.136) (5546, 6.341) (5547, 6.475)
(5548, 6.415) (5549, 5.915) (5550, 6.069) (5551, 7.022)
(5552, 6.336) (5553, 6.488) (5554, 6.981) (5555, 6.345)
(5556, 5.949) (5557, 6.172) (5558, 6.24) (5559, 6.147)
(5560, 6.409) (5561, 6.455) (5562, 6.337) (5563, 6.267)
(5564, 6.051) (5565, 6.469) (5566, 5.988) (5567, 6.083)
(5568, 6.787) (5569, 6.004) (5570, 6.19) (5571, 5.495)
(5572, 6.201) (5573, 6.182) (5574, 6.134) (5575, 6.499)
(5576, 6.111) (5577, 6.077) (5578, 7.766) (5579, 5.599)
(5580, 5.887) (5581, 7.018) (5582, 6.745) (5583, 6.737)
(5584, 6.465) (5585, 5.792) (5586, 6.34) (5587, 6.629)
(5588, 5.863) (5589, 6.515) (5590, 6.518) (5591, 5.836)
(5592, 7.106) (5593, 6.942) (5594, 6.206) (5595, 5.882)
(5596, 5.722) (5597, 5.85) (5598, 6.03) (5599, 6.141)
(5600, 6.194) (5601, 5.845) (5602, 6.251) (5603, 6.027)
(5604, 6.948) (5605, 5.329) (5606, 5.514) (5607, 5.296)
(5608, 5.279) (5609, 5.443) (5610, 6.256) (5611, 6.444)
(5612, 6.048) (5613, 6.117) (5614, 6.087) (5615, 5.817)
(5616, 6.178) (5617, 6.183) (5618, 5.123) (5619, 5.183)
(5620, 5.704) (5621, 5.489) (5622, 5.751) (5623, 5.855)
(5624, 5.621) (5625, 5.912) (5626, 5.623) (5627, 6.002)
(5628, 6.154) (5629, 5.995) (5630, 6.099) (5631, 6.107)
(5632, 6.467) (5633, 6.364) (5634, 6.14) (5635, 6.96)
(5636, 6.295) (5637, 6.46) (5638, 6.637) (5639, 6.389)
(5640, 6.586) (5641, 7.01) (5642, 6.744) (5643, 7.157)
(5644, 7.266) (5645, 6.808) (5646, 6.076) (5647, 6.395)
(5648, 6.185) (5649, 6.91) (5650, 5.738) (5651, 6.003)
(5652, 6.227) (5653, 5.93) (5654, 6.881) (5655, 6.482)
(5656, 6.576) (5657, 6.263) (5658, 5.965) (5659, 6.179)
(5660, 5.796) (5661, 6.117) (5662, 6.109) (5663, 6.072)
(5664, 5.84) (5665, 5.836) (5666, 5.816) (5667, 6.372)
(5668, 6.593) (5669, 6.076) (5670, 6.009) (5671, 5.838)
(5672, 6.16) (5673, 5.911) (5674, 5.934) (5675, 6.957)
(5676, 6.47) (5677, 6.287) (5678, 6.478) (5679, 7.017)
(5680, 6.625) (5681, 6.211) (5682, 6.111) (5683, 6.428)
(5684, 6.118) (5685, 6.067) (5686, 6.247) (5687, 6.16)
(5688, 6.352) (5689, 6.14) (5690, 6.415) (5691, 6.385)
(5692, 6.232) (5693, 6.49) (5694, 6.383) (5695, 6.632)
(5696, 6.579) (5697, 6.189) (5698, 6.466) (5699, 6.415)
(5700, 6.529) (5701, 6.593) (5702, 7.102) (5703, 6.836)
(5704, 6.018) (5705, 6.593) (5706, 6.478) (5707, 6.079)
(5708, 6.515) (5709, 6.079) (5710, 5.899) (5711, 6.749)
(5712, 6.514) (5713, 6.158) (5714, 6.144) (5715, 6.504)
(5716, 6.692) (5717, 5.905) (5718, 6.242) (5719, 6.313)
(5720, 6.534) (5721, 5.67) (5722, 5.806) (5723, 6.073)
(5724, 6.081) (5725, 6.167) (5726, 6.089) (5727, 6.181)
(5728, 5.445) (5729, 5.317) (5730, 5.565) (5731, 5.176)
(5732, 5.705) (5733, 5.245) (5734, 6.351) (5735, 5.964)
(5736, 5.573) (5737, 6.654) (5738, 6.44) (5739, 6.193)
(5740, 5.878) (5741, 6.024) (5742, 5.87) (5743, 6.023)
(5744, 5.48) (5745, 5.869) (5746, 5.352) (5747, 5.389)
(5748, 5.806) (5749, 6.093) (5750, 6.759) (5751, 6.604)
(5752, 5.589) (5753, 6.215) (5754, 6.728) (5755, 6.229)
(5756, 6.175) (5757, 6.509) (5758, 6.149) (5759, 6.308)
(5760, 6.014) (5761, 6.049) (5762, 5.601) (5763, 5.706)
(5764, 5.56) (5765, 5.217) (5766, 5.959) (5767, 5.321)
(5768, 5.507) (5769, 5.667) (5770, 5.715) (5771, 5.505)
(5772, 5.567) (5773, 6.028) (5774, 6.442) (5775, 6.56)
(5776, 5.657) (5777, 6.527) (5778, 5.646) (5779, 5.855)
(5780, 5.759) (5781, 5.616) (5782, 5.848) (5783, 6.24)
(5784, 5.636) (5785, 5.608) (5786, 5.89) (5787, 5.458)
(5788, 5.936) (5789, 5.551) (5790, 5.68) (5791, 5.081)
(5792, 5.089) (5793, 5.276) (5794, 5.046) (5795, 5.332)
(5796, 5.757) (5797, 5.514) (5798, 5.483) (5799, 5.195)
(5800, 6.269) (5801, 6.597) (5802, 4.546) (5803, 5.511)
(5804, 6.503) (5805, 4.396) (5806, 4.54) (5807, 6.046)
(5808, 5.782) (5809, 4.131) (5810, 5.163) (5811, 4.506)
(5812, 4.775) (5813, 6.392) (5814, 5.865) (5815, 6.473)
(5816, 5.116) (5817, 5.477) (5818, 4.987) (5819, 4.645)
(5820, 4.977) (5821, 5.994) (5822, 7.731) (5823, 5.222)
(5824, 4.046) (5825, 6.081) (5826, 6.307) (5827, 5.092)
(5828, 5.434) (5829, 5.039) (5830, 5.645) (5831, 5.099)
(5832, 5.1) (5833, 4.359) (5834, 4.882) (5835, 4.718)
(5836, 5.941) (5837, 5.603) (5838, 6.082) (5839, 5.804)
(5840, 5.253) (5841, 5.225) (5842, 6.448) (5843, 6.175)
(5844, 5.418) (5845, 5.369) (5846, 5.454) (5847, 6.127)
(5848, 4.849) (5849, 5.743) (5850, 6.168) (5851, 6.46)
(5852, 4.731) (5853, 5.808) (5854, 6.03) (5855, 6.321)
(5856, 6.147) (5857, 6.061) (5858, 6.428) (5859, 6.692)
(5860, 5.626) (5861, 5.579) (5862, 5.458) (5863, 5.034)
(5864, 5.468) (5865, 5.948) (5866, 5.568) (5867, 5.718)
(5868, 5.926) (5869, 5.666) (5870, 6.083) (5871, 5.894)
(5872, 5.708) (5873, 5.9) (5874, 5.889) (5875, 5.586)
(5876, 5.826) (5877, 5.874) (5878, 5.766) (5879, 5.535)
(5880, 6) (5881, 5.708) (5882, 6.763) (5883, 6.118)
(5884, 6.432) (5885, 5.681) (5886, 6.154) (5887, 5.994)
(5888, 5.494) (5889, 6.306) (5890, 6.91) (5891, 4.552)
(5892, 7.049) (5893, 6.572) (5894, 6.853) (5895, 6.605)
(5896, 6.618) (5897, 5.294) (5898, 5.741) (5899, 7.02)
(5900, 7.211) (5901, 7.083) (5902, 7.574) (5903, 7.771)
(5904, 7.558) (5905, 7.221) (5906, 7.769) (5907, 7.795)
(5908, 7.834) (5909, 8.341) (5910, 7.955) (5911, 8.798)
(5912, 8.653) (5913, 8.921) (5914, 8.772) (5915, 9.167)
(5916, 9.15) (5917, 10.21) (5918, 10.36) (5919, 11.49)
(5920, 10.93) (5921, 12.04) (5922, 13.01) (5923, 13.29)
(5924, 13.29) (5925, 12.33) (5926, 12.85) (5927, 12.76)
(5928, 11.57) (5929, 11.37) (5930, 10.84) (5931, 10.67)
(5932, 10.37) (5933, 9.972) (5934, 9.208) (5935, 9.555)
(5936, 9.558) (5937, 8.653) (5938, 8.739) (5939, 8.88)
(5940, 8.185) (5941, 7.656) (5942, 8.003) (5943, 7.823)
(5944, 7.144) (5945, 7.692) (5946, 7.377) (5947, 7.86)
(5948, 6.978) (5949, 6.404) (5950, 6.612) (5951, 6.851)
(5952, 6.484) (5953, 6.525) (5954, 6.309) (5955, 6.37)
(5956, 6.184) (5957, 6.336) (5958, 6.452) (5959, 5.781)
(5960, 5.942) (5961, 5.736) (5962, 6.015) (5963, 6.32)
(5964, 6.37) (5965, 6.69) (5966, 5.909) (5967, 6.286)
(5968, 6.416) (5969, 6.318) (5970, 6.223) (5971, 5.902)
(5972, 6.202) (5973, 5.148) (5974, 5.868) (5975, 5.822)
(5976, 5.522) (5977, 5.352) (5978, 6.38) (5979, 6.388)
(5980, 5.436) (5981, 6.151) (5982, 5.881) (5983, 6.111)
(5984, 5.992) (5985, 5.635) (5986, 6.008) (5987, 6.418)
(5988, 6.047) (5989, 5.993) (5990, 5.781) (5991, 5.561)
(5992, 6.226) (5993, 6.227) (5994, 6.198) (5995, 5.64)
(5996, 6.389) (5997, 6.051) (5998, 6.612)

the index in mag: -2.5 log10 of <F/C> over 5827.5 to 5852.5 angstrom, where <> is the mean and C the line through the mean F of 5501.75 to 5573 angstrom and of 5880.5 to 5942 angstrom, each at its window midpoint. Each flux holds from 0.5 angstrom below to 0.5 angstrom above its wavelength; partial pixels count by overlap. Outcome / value 0.427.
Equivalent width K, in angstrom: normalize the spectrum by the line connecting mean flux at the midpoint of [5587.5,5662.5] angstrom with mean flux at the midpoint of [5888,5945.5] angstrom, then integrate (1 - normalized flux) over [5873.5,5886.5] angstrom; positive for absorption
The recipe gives 3.9 angstrom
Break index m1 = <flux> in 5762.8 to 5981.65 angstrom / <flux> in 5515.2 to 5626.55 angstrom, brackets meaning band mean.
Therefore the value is 1.08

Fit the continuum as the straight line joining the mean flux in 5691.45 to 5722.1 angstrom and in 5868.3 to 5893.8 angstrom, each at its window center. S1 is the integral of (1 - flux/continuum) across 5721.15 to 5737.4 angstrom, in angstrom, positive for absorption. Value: 1.3 angstrom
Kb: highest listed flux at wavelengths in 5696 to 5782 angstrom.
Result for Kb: 7.102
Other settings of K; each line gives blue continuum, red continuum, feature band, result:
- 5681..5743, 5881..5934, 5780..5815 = 8.39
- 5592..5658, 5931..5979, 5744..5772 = 2.60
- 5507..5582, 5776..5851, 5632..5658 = -2.31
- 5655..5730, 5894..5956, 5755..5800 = 8.85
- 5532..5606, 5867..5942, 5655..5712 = 4.65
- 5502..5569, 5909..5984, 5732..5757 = 3.95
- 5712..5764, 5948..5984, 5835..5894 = 2.16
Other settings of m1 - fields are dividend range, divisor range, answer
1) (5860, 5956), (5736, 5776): 1.30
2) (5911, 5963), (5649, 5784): 1.45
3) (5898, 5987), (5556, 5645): 1.28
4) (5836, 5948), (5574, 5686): 1.19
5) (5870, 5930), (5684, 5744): 1.29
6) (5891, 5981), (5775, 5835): 1.44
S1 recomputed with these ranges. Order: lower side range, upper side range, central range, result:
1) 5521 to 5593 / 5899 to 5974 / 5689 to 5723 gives 3.2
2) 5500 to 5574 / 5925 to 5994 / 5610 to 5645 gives 1.3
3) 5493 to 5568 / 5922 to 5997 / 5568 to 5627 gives 3.0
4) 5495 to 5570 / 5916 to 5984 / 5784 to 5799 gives 3.8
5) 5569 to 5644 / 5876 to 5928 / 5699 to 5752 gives 6.3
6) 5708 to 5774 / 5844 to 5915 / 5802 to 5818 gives 2.2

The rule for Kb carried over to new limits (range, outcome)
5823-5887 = 6.763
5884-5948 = 13.29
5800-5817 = 6.597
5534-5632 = 7.766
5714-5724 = 6.692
